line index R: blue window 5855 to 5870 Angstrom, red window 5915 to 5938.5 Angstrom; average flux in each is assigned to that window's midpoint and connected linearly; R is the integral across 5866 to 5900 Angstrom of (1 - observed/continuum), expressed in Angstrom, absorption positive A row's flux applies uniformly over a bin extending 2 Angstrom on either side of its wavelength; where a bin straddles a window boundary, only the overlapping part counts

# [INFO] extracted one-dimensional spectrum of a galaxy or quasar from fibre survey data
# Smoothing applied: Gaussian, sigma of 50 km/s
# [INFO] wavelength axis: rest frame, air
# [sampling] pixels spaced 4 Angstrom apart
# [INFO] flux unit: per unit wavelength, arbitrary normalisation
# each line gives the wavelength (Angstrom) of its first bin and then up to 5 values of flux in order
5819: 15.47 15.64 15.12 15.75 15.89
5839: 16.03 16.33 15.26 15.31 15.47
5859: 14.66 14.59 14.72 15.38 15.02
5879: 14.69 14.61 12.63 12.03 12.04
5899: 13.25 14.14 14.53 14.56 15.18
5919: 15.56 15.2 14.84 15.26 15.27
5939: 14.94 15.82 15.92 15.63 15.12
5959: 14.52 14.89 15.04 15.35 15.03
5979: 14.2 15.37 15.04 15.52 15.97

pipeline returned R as 2.6 Angstrom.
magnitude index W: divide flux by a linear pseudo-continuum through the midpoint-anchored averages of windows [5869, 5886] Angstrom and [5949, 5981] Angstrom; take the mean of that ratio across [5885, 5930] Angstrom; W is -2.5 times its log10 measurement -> 0.062 mag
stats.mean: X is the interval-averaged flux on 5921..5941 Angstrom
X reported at 15.1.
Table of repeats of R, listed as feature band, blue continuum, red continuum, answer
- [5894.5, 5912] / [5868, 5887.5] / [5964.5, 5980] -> 1.09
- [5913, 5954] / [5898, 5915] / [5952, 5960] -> -1.95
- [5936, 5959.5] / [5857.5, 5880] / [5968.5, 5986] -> -0.66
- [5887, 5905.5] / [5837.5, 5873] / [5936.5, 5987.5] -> 2.86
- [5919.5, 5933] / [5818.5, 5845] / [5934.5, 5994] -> 0.18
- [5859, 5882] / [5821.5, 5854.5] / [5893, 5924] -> 0.26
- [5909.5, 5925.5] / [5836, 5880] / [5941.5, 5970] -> 0.14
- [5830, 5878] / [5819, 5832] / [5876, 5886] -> -1.20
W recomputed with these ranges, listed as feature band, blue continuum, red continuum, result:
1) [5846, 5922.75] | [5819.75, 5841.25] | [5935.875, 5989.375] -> 0.08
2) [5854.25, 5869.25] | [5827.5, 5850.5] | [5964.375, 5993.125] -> 0.06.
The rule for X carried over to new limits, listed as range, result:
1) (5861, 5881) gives 14.9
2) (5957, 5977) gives 15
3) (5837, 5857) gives 15.7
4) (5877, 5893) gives 13.5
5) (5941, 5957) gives 15.6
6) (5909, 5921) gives 15.1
